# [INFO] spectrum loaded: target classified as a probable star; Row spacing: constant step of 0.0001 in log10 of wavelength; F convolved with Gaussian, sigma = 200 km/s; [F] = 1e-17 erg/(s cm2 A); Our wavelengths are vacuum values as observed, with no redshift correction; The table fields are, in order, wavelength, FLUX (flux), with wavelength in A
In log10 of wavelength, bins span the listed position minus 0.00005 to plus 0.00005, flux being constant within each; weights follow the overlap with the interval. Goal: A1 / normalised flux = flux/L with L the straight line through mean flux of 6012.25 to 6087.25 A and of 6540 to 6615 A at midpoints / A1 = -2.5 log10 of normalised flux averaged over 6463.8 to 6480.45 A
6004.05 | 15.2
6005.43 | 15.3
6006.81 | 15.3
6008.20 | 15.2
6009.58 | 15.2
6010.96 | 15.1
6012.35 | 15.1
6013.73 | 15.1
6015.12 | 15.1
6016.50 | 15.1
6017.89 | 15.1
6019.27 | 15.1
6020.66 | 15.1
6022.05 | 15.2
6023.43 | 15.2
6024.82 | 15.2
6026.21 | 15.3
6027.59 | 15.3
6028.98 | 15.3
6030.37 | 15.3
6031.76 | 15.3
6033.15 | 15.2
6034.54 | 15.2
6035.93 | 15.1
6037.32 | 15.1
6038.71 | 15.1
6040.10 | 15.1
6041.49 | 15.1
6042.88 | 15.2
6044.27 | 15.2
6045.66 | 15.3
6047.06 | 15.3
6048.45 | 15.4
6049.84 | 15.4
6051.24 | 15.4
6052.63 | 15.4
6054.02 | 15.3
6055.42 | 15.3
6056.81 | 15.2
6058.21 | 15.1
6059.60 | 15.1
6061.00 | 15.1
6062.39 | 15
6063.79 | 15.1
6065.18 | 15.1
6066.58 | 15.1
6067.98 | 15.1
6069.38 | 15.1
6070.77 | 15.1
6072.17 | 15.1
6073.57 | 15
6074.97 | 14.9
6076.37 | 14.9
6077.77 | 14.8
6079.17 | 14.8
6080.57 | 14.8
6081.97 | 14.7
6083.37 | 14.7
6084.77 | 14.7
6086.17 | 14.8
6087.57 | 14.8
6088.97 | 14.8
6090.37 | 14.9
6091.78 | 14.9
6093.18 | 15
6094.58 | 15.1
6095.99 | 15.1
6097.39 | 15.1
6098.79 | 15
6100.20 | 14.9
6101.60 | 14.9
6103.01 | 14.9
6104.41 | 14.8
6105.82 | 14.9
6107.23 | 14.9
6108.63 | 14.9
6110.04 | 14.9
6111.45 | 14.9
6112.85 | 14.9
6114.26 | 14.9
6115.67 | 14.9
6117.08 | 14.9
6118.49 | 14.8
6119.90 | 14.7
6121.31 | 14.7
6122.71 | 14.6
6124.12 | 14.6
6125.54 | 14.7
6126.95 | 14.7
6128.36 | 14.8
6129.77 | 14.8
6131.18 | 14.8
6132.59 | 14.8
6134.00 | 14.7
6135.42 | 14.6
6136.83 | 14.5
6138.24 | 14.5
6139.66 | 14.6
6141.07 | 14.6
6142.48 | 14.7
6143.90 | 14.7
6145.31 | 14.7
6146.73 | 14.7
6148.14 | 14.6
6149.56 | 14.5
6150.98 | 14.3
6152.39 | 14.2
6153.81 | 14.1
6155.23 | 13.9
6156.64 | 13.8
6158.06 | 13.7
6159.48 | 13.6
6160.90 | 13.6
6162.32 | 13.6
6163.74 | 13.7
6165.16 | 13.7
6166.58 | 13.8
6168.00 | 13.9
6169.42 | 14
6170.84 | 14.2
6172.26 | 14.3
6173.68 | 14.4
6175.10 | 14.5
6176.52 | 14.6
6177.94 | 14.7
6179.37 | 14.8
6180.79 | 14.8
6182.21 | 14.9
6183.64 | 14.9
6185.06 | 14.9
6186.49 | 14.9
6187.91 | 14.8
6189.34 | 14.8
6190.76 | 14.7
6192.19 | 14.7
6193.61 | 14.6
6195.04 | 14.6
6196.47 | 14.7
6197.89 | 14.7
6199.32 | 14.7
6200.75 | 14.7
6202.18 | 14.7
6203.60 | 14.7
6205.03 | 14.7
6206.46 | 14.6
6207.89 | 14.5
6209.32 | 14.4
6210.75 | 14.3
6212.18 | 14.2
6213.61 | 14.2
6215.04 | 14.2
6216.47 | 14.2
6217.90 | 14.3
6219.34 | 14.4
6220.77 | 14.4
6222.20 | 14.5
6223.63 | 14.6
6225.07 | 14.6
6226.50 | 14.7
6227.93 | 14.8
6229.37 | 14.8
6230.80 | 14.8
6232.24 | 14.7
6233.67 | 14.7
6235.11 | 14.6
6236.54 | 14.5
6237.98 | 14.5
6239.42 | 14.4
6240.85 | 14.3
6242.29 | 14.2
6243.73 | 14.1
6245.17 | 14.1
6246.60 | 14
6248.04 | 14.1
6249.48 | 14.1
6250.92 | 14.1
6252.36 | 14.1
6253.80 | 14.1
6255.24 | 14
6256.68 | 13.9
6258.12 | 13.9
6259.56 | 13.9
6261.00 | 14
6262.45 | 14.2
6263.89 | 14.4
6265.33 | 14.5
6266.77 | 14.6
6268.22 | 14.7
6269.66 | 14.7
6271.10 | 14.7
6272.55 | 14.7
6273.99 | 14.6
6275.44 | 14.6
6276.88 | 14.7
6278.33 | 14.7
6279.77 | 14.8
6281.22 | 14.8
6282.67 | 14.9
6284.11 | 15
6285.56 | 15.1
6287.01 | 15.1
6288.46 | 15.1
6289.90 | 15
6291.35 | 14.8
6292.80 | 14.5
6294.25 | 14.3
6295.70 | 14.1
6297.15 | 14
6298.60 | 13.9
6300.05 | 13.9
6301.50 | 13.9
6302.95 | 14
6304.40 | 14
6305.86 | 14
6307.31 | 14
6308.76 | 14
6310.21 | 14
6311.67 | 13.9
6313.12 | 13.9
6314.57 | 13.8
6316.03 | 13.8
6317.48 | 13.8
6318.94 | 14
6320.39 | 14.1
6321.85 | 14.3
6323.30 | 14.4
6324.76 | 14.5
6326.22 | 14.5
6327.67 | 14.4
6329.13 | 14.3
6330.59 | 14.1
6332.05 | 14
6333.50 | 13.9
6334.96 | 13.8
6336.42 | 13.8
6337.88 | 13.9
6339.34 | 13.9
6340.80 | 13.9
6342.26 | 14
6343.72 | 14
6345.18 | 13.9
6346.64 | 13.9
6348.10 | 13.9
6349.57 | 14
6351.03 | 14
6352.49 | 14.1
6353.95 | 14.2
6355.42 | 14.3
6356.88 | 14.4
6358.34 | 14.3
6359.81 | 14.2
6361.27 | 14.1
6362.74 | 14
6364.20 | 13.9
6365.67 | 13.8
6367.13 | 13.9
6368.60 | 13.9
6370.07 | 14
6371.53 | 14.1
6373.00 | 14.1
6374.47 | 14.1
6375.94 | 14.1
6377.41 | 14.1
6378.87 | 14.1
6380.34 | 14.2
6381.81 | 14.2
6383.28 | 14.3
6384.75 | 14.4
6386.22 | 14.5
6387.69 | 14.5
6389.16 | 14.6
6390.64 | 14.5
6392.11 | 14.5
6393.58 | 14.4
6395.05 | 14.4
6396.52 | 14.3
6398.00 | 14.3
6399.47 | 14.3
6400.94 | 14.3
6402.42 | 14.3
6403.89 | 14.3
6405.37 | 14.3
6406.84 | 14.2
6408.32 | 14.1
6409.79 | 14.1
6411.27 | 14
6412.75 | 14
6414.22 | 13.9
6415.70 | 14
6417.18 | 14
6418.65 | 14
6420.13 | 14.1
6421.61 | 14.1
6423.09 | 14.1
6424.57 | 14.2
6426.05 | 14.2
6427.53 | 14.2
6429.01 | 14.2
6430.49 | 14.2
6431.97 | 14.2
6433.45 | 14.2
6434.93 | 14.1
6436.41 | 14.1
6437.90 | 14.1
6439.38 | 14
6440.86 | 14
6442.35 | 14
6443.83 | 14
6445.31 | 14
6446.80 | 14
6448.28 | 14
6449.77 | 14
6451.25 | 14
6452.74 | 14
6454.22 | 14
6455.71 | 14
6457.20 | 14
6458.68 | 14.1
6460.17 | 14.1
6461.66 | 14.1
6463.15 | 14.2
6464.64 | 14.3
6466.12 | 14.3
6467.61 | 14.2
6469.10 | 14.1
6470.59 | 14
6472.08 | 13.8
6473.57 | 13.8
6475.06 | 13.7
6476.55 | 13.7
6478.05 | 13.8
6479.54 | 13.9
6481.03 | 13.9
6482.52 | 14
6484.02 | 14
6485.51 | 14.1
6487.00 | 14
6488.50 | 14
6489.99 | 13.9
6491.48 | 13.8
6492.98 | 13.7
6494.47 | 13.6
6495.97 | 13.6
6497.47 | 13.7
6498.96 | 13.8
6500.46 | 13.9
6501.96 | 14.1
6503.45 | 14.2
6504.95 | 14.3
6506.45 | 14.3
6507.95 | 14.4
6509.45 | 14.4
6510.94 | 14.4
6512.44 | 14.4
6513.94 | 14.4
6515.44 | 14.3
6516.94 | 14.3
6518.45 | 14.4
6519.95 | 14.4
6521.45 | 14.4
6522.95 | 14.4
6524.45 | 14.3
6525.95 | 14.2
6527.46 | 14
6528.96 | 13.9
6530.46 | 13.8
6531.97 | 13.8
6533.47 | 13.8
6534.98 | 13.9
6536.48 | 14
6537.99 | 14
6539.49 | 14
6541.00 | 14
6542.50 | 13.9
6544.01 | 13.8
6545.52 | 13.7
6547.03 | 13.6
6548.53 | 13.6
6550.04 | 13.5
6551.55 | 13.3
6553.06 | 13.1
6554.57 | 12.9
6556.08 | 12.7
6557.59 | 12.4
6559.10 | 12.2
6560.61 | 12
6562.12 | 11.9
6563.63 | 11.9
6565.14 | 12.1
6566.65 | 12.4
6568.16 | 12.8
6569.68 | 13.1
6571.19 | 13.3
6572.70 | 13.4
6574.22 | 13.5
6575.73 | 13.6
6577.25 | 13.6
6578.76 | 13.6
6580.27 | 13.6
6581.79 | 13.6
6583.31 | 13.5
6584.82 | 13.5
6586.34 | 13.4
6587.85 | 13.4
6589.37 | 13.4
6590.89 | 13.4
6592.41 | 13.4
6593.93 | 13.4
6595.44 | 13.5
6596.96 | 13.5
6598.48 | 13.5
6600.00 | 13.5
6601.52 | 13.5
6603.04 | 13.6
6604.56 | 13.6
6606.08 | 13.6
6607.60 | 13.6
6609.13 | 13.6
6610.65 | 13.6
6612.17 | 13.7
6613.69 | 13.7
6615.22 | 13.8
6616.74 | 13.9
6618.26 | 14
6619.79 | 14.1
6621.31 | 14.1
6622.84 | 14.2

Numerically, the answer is -0.02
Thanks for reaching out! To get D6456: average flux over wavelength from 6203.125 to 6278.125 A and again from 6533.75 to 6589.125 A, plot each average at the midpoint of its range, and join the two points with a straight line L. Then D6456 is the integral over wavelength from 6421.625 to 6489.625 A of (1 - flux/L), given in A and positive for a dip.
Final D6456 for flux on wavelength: -2.1 A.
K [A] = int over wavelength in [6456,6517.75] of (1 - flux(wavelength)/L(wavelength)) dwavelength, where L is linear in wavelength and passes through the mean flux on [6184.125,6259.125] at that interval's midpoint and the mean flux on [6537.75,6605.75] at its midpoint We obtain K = -2.2 A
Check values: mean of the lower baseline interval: 14.5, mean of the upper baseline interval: 13.3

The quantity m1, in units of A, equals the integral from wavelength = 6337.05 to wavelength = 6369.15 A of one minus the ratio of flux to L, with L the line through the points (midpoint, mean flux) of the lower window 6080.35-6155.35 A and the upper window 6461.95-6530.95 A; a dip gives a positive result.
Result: 0.7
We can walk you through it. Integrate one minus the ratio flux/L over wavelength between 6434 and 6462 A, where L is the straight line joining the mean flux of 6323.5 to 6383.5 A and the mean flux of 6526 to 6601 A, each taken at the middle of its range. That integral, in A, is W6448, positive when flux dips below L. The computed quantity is -0.6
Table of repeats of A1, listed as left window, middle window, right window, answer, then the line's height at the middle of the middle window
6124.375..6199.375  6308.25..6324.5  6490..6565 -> 0.01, 14.1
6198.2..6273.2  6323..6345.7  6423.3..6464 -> 0.01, 14.2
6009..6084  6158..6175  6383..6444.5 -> 0.07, 14.8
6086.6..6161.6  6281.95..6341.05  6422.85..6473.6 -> 0.01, 14.3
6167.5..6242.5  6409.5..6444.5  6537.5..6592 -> -0.03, 13.7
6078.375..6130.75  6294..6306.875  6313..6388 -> 0.02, 14.2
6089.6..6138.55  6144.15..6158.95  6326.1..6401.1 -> 0.04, 14.7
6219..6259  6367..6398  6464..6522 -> 0.00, 14.2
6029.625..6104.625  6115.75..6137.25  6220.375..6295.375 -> 0.01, 14.9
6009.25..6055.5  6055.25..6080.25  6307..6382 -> 0.00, 15.1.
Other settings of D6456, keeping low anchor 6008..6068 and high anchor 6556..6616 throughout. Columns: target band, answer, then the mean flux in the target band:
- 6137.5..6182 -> 1.5 A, 14.3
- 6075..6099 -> 0.2 A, 14.9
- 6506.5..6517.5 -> -0.7 A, 14.4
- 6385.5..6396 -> -0.4 A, 14.5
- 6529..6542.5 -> -0.5 A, 13.9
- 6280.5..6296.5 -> -0.5 A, 14.8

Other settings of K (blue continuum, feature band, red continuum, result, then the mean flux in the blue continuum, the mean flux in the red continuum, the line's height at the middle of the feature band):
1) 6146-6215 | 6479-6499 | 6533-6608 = -0.5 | 14.4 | 13.3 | 13.5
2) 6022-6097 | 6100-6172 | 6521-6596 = 1.7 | 15.1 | 13.4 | 14.8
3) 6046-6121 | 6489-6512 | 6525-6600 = -0.8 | 15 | 13.4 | 13.6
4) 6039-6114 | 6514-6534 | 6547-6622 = -1.0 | 15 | 13.3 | 13.5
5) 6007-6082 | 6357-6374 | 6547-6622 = 0.0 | 15.1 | 13.3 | 14.1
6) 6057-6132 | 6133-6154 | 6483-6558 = 0.3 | 14.9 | 13.9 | 14.8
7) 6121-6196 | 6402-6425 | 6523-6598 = -0.6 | 14.5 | 13.4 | 13.8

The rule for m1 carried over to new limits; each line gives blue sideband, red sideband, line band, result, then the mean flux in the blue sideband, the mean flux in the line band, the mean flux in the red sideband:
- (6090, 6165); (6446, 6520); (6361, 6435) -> 0.01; 14.6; 14.2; 14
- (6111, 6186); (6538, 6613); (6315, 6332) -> -0.24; 14.5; 14.2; 13.3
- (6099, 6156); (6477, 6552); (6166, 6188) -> 0.12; 14.7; 14.5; 14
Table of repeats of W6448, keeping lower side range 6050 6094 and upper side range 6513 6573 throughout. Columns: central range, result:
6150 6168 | 1.1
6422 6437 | -0.3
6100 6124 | 0.1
